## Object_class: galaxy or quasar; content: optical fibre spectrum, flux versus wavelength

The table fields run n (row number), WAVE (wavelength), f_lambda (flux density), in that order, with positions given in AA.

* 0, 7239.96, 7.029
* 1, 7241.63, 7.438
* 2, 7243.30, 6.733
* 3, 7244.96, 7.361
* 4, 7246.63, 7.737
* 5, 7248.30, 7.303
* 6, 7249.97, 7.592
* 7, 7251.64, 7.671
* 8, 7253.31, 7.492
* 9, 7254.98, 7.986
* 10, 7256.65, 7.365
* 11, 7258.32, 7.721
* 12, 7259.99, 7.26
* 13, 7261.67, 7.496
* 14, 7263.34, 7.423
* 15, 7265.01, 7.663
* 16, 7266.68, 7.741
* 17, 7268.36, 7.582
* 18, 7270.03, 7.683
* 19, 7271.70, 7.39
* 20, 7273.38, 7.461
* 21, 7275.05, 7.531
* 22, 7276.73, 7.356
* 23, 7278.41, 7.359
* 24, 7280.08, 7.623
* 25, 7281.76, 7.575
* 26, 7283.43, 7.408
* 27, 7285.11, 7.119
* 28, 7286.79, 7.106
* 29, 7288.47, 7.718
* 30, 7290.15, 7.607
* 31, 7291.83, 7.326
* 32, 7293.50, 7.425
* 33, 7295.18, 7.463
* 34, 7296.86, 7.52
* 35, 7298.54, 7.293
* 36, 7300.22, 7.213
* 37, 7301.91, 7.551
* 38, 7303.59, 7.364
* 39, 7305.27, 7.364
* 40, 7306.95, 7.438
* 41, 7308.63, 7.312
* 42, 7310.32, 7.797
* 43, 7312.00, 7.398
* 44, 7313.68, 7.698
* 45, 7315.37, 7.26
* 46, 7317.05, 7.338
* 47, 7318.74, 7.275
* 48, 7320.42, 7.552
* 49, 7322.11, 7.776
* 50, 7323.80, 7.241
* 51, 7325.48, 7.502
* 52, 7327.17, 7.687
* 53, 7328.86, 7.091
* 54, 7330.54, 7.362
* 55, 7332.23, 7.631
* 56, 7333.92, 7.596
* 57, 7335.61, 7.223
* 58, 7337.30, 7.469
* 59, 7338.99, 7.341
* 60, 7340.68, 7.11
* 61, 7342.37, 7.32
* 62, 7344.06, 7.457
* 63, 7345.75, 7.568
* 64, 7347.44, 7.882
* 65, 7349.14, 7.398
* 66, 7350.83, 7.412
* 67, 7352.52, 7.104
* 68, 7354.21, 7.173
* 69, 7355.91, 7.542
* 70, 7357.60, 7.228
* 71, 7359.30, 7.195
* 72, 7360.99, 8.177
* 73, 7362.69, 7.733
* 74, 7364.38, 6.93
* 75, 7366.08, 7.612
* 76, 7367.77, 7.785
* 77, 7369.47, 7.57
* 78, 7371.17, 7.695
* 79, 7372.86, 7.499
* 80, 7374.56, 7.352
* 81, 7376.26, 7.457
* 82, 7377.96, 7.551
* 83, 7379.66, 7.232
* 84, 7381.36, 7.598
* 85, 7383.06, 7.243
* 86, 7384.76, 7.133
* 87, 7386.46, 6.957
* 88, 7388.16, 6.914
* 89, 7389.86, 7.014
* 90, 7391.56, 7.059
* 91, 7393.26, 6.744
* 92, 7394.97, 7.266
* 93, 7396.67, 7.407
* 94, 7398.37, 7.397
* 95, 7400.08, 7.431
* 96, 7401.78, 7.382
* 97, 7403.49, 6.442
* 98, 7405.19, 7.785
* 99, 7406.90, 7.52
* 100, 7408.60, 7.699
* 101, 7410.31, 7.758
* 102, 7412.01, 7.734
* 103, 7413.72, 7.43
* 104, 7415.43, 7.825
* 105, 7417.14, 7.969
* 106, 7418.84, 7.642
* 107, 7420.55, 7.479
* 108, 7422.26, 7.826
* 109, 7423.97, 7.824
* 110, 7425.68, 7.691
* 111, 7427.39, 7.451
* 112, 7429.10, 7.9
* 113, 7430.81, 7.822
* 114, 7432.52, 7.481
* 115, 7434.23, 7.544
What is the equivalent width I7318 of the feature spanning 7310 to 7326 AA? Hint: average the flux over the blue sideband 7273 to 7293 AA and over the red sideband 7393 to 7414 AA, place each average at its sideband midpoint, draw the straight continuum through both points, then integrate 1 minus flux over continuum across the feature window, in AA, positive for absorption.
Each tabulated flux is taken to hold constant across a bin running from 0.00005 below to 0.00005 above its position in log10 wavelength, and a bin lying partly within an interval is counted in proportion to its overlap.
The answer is -0.1 AA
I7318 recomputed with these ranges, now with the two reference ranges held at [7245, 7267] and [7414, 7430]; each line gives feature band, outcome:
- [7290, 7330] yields 0.9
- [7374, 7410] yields 2.0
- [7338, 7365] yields 0.8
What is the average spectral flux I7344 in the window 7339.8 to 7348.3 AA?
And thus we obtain 7.46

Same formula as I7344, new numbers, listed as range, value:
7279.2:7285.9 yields 7.44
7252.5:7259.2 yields 7.64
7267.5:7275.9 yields 7.53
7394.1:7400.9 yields 7.37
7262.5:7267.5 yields 7.62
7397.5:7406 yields 7.29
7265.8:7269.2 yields 7.66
